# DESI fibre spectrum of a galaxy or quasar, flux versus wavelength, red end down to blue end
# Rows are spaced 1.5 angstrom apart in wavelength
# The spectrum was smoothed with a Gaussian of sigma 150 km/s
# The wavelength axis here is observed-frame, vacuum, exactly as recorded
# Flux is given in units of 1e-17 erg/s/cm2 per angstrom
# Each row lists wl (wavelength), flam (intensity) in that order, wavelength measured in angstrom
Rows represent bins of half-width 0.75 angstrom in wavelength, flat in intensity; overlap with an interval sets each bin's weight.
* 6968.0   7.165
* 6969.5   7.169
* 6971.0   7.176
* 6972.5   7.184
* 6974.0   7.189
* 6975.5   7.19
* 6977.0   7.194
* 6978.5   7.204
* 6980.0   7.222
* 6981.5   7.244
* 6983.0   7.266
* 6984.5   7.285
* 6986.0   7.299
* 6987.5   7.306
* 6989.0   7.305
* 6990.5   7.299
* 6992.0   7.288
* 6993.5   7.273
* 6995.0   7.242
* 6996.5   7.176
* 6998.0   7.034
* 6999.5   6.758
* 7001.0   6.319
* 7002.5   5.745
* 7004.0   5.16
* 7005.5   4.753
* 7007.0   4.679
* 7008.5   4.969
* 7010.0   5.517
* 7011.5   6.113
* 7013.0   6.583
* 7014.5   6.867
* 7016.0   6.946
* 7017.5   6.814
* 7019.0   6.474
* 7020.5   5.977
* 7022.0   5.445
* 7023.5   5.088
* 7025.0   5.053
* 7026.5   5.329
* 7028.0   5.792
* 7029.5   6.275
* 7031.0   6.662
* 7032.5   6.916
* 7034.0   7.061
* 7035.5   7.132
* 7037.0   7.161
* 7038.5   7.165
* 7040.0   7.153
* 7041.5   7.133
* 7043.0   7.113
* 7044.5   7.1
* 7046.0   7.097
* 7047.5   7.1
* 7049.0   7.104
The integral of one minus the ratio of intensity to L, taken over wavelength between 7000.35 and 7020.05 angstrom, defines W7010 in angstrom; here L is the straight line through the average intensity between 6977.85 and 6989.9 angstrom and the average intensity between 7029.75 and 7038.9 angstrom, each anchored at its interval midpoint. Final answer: 3.3 angstrom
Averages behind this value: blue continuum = 7.27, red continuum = 6.97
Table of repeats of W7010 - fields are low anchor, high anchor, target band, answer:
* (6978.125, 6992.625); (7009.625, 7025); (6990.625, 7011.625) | 1.74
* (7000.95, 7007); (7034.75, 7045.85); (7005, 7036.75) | 0.51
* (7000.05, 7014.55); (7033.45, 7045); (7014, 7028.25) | 0.64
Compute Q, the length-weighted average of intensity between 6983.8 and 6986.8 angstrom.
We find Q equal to 7.29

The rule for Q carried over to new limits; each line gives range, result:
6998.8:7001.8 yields 6.52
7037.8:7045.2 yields 7.13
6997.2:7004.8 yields 6.2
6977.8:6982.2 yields 7.22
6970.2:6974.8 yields 7.18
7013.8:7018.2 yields 6.88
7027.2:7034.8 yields 6.54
